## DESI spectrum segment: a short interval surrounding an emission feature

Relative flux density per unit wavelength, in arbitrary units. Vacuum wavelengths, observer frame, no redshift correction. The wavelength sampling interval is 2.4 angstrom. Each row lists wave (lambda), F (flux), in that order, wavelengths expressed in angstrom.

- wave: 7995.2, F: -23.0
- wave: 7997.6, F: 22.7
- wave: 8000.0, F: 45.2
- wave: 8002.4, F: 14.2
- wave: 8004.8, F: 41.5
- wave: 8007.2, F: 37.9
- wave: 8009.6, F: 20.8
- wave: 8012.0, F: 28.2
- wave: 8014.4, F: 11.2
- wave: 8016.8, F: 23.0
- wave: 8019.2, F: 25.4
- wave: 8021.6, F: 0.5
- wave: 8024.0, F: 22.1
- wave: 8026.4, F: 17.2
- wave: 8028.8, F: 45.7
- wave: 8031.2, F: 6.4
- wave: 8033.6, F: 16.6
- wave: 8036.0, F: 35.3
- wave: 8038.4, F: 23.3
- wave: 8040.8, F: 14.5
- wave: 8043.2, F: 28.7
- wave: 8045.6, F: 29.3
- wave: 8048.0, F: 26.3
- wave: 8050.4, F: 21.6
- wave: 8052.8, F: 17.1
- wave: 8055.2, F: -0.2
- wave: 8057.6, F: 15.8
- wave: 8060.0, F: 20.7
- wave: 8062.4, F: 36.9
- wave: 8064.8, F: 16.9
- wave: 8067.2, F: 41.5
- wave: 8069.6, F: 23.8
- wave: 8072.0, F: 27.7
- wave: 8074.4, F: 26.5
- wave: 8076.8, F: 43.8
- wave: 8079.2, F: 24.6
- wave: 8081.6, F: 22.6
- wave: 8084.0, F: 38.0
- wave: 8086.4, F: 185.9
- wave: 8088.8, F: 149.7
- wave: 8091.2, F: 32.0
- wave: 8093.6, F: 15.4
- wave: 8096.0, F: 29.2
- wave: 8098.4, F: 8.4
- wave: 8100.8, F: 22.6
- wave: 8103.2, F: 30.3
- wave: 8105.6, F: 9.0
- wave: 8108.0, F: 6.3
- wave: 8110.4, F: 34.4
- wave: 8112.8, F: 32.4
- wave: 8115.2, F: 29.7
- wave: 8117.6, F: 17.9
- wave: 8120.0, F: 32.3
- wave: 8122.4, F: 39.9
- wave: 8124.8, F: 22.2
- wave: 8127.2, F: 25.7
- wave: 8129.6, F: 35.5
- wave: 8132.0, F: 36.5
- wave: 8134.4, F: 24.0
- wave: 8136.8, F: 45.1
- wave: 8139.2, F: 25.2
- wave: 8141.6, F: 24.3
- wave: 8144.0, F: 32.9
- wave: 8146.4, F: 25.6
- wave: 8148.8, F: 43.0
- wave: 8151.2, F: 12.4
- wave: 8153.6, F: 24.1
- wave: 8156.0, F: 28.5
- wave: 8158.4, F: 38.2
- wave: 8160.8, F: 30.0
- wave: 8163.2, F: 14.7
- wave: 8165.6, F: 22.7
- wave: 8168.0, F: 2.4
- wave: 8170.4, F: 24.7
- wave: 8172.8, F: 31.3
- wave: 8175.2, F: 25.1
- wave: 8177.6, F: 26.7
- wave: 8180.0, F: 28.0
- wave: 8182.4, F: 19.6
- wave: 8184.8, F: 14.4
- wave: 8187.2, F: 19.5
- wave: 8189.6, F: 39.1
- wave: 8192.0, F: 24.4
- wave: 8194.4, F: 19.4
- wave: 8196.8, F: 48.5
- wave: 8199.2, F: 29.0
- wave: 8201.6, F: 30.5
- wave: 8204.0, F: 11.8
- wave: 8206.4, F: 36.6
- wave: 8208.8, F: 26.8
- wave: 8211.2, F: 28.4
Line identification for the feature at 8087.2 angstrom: H-gamma 4340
